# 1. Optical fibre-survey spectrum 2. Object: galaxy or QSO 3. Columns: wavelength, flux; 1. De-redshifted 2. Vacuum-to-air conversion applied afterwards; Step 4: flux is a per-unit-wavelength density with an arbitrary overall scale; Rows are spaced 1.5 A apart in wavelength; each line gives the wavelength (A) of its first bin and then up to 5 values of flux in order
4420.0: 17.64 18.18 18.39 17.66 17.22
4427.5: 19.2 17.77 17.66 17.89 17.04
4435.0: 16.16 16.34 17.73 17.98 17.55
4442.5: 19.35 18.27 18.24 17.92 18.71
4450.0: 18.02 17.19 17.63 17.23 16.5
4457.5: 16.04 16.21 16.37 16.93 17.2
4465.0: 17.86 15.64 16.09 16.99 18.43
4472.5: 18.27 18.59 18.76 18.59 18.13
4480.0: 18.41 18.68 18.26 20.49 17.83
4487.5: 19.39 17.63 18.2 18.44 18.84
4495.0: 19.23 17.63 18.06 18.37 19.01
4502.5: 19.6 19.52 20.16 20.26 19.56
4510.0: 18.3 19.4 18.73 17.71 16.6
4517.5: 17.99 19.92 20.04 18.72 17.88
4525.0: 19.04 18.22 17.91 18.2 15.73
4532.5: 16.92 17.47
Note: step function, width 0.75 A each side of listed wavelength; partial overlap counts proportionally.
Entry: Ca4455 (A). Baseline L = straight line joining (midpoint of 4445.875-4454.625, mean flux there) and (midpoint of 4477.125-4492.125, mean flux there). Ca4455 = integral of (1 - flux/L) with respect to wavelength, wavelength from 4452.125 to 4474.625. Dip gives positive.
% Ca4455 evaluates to 1.3 A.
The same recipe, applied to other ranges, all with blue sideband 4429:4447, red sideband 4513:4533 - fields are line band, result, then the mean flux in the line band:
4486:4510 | -1.2 A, 18.9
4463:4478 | 0.2 A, 17.7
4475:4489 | -0.6 A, 18.7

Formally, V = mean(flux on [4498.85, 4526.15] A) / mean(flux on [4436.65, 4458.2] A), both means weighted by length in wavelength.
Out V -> 1.1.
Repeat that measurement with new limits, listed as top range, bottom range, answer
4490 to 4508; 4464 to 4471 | 1.12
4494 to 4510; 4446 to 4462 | 1.11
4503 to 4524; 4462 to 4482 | 1.07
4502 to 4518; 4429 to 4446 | 1.07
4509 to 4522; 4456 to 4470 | 1.12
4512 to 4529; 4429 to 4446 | 1.04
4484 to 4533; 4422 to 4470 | 1.07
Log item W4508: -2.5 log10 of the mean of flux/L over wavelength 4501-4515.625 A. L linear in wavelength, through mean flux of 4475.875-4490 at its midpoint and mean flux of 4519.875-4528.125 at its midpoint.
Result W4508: -0.03 mag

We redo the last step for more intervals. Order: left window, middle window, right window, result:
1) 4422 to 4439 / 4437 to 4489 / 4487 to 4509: 0.03 mag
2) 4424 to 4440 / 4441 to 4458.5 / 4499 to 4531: 0.00 mag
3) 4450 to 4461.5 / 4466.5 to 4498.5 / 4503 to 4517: -0.02 mag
